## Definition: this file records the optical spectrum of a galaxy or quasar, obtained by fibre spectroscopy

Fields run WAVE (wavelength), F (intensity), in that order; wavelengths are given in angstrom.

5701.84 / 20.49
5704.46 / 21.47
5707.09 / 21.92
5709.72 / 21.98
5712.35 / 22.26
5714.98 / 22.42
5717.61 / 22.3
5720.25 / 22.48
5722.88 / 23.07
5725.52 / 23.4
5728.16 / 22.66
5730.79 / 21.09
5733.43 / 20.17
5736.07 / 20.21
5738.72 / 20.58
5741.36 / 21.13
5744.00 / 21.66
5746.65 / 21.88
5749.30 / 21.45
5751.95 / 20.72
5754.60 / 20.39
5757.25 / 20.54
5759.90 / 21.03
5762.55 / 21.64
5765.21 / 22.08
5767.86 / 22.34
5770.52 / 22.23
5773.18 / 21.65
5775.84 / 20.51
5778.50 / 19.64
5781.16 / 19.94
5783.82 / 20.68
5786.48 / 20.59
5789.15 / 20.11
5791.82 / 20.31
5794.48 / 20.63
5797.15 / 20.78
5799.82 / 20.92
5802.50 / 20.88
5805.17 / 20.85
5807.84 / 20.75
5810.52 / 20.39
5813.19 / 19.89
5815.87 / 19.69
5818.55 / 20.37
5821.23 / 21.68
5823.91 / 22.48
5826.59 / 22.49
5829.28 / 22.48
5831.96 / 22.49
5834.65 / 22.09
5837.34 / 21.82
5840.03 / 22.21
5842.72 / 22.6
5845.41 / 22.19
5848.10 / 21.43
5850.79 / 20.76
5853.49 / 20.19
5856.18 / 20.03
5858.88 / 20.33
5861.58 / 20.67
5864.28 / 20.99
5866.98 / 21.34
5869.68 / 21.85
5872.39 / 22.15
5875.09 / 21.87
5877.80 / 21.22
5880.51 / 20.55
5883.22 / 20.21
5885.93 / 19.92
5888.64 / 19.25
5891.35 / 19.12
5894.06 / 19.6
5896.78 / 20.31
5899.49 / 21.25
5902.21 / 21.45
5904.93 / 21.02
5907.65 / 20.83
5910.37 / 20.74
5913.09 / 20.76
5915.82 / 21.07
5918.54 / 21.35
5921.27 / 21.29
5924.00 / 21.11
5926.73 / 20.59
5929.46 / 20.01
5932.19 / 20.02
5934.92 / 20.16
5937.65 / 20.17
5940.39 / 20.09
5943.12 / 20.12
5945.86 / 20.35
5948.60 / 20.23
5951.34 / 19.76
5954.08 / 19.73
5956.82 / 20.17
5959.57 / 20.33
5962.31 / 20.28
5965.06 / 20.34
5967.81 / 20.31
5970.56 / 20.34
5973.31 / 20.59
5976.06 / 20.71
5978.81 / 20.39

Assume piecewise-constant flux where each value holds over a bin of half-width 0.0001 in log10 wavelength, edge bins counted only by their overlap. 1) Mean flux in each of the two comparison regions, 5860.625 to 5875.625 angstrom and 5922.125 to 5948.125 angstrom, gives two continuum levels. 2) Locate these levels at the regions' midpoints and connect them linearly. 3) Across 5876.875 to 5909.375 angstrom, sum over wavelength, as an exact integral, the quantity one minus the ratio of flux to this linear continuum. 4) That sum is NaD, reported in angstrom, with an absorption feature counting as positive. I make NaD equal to 1.0 angstrom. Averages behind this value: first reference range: 21.5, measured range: 20.4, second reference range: 20.3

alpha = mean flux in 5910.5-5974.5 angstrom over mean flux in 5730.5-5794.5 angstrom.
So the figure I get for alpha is 1.0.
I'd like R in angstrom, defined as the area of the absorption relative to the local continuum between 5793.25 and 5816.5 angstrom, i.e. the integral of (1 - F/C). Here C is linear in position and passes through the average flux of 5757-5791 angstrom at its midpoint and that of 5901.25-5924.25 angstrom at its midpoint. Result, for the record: 0.51 angstrom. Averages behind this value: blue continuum 21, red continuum 21.1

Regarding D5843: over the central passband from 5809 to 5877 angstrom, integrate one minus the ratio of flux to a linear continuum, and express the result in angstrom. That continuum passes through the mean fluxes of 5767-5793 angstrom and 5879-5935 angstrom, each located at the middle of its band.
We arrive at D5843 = -2.4 angstrom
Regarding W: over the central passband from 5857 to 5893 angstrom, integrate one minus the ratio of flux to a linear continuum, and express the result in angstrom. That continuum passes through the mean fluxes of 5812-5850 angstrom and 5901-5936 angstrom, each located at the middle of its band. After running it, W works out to 0.9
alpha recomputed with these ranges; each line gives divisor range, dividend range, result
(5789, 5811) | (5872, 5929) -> 1.00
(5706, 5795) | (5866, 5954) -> 0.97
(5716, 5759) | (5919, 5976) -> 0.95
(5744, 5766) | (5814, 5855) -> 1.02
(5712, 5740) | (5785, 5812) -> 0.94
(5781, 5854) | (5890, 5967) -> 0.97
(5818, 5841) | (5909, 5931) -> 0.95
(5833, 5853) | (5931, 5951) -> 0.92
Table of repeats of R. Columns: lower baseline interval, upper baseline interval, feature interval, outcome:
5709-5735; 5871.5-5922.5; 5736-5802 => 2.50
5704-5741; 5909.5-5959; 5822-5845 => -1.32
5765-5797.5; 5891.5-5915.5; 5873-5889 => 0.04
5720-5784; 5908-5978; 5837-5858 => -0.49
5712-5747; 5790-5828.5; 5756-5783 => 0.23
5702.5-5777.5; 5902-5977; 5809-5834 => -0.25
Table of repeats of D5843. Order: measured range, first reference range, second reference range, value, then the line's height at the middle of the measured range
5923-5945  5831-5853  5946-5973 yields 0.3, 20.6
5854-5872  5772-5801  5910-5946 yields -0.3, 20.5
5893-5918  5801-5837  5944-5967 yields -0.3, 20.6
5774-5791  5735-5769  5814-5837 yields 0.9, 21.4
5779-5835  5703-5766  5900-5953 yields 0.7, 21.2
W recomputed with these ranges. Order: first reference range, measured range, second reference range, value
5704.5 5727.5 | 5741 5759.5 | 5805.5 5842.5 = 0.8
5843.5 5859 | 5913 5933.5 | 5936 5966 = -0.4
